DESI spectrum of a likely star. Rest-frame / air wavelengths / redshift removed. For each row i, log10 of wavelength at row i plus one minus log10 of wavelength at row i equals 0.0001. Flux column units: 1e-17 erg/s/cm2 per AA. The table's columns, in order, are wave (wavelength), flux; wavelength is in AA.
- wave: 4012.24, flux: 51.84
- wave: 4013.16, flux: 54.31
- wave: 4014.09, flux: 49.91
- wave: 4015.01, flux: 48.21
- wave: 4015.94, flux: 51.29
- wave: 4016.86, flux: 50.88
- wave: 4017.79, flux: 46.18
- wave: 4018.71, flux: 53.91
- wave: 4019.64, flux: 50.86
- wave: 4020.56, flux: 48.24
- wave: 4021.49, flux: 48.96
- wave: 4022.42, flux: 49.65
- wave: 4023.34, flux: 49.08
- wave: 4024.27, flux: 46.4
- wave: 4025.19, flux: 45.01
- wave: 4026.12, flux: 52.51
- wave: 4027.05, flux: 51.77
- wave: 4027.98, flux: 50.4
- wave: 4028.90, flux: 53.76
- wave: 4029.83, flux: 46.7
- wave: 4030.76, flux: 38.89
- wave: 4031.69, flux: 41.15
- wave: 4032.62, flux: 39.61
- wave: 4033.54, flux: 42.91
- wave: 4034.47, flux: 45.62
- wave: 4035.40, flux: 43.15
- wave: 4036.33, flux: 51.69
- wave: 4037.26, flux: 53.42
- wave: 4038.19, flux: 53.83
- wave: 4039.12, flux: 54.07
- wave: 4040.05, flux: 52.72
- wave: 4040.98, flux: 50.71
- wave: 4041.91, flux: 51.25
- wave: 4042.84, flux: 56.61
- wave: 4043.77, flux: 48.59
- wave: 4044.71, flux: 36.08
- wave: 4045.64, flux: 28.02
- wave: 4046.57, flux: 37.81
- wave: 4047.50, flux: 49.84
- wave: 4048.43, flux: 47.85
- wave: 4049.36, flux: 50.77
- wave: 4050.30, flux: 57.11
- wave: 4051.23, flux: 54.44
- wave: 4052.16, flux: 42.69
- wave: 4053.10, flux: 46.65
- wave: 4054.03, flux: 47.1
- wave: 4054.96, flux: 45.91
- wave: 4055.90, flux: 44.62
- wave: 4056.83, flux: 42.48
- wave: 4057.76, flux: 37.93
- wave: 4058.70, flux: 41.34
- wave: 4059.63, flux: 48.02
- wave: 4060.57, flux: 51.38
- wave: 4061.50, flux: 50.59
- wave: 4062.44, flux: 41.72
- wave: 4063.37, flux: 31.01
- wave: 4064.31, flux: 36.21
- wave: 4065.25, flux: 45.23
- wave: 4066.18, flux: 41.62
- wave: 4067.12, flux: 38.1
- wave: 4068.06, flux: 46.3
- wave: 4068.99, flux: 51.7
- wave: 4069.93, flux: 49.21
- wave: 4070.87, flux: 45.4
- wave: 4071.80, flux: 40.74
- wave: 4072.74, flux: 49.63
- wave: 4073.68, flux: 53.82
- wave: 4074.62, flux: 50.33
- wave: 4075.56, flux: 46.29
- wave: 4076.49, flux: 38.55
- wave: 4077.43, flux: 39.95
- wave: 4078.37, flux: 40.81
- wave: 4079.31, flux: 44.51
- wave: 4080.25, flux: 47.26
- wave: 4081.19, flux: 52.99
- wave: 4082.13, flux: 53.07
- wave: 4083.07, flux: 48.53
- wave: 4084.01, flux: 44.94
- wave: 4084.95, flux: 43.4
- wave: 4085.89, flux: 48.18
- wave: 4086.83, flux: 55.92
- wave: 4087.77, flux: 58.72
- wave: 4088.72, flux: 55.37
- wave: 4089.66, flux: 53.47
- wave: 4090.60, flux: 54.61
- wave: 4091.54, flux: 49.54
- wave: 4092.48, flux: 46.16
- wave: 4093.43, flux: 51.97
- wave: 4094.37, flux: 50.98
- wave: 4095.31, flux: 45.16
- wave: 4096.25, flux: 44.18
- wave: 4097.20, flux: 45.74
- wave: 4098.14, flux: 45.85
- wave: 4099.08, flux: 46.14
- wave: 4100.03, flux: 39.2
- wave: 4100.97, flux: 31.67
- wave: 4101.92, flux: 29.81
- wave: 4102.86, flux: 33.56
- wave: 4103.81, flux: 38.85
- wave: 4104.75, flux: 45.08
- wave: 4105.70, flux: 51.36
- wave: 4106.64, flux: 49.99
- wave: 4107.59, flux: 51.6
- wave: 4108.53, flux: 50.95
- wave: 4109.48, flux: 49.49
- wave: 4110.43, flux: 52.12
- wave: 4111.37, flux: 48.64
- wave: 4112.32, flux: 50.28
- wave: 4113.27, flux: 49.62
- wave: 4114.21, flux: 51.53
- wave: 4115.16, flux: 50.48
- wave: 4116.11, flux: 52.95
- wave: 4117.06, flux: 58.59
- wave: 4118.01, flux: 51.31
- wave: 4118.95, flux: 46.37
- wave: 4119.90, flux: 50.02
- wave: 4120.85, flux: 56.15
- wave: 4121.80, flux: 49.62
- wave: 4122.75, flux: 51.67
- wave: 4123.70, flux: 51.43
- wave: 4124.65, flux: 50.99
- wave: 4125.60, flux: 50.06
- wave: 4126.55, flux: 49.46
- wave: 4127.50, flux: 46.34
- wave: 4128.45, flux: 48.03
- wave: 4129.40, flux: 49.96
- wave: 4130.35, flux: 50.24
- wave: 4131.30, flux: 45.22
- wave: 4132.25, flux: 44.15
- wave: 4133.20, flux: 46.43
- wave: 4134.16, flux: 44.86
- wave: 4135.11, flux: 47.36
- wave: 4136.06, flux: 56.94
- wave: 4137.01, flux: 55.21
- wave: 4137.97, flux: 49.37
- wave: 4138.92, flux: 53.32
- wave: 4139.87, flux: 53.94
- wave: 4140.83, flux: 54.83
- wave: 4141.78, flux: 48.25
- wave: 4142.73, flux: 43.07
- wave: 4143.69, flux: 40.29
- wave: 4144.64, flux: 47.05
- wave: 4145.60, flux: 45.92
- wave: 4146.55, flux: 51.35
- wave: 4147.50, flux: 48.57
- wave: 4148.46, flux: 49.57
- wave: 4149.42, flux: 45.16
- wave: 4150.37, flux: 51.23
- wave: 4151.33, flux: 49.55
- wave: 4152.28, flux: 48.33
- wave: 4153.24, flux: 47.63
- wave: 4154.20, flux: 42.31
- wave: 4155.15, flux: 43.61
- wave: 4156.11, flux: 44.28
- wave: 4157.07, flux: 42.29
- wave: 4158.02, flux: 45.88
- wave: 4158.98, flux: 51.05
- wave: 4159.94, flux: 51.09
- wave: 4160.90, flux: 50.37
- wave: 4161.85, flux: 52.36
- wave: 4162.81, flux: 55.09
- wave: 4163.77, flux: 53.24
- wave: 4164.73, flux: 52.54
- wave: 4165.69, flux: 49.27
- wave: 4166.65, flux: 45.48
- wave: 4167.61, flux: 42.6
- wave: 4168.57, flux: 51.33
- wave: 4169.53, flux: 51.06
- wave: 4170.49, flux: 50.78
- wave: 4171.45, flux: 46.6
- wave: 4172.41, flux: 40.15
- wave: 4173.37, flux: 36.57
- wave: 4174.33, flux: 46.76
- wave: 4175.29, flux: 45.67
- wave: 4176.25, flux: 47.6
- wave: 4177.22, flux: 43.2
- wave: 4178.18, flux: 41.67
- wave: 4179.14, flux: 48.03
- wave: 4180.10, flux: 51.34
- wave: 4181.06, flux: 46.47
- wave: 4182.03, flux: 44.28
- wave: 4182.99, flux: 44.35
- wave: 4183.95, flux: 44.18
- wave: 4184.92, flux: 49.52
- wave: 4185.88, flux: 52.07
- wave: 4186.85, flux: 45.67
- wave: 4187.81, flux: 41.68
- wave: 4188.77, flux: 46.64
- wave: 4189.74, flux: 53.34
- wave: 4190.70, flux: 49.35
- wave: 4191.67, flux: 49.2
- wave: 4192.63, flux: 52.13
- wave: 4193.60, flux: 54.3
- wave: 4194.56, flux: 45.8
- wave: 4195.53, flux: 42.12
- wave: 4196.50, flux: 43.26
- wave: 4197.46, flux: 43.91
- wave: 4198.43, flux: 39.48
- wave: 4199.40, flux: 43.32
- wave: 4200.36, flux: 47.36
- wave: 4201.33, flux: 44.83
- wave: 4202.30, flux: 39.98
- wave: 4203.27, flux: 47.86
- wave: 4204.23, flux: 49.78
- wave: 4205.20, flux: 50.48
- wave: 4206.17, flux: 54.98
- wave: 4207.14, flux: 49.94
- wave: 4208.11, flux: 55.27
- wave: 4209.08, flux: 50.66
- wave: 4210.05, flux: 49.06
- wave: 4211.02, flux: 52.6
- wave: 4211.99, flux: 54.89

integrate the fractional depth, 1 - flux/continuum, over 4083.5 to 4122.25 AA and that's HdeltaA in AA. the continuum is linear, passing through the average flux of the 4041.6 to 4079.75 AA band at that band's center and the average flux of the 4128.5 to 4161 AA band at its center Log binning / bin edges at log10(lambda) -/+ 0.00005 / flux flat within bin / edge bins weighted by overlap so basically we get -1.4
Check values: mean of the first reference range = 45.1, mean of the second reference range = 48.2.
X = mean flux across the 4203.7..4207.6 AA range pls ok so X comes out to 51.3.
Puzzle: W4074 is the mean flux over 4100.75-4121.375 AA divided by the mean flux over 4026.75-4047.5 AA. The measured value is 1.02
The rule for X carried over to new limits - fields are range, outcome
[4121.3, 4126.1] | 50.7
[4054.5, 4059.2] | 42.5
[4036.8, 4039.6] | 53.8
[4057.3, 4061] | 44.5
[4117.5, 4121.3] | 51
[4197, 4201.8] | 43.8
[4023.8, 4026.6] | 47.9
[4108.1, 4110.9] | 50.8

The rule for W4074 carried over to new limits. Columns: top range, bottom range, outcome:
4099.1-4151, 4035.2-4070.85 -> 1.04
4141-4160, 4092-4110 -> 1.05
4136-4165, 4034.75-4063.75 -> 1.05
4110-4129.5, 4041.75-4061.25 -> 1.10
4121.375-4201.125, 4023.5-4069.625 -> 1.03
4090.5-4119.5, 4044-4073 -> 1.06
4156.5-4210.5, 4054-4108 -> 1.04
